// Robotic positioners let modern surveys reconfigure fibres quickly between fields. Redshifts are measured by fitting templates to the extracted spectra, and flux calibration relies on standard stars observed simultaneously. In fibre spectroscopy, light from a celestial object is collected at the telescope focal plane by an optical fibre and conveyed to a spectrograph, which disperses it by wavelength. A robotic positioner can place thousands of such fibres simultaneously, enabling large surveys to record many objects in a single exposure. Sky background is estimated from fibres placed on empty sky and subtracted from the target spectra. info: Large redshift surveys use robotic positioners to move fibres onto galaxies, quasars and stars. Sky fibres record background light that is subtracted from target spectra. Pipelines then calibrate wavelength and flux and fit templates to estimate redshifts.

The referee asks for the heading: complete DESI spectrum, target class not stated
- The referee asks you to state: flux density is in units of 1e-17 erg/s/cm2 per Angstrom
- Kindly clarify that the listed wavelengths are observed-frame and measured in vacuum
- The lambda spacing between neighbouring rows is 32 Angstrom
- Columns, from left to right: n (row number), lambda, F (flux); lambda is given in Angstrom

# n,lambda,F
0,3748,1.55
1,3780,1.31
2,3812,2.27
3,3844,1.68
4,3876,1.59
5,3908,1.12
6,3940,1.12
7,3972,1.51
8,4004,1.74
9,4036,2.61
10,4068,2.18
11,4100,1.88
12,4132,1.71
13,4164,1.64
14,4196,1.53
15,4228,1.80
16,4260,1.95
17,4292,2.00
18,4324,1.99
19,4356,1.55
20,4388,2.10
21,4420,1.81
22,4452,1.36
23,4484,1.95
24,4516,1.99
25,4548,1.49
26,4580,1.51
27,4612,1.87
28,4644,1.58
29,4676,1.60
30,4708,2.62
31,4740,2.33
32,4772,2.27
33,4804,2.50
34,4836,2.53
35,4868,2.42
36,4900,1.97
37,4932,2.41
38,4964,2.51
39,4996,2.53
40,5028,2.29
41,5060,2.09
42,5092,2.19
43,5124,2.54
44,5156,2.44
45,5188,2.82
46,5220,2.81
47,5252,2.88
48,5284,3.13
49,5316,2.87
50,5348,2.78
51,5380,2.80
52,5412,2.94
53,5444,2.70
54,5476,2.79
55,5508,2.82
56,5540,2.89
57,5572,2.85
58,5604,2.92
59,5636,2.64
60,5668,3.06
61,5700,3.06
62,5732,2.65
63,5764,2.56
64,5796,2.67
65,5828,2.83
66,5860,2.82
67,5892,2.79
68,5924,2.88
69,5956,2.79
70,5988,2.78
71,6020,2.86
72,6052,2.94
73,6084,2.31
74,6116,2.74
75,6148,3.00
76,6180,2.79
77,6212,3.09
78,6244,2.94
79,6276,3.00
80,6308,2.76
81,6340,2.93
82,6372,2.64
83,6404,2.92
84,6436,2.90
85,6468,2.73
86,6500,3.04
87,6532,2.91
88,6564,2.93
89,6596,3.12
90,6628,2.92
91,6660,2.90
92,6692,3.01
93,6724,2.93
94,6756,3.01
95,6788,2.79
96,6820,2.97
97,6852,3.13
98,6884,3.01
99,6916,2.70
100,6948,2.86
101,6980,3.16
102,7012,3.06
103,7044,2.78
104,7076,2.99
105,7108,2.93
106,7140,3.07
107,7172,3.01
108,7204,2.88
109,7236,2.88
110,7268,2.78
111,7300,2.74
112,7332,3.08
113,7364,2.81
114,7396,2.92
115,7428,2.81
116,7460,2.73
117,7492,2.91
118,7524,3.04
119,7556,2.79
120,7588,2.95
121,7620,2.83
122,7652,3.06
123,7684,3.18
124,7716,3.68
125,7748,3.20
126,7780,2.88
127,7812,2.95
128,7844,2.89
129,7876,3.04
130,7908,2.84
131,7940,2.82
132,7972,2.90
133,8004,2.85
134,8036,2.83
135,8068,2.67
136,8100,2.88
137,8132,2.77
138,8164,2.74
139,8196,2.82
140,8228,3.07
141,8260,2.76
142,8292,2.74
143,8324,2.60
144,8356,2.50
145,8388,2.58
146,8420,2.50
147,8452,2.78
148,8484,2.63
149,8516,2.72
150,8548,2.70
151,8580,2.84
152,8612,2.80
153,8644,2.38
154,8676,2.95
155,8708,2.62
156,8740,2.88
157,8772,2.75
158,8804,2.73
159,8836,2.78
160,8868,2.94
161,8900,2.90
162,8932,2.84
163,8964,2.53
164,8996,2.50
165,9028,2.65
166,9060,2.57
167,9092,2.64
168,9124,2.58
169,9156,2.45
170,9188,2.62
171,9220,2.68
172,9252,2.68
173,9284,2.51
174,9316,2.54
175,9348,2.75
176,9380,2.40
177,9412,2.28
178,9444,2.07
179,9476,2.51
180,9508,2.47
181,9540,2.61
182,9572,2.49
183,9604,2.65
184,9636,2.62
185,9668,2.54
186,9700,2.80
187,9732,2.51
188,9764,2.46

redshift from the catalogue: 0.17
